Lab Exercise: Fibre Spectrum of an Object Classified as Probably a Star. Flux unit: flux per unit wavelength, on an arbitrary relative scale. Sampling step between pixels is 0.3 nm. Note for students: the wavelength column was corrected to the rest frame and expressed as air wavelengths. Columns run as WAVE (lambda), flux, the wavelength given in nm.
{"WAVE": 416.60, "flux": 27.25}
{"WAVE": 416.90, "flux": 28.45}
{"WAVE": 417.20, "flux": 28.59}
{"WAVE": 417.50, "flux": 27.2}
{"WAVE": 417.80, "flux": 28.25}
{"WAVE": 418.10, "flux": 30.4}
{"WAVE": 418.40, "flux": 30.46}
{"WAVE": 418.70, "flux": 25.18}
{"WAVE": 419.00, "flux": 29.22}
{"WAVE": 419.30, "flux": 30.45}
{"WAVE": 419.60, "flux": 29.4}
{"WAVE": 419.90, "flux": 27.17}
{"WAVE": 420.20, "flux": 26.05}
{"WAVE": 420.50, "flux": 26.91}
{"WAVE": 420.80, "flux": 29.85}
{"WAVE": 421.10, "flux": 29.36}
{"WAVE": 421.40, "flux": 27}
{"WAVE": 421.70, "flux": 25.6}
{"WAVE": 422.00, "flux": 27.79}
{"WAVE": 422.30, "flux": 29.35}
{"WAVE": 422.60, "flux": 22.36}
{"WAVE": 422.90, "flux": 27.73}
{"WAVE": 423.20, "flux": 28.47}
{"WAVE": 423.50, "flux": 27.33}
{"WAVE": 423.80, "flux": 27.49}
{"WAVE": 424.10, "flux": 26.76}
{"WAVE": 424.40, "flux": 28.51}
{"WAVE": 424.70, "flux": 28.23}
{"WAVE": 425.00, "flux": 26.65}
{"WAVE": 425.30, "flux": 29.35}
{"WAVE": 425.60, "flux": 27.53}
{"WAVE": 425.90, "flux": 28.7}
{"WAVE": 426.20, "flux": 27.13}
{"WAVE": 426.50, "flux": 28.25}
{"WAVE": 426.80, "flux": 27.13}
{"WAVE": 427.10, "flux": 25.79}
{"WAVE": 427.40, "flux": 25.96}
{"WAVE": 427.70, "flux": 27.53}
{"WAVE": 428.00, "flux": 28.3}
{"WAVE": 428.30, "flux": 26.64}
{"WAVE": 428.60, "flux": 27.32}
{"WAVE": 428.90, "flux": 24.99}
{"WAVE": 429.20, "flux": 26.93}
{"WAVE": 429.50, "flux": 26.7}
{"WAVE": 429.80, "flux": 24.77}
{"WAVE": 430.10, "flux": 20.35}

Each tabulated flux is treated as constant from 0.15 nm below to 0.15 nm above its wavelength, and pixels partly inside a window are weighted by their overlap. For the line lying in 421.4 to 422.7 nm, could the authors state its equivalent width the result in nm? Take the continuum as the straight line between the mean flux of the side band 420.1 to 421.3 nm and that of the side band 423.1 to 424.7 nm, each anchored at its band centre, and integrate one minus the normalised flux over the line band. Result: 0.07 nm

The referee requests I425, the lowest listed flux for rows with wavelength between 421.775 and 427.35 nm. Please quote 22.36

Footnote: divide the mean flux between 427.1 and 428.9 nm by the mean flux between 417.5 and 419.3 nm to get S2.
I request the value 0.9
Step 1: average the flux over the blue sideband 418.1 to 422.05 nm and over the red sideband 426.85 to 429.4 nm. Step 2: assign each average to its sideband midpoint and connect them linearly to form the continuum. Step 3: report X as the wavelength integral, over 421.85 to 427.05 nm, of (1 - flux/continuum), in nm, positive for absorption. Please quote -0.04 nm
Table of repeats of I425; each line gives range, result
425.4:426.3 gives 27.13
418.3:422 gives 25.18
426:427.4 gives 25.79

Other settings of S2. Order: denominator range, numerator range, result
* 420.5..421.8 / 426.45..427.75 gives 0.96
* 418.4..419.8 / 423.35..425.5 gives 0.97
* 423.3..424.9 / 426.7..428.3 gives 0.97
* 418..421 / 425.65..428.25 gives 0.96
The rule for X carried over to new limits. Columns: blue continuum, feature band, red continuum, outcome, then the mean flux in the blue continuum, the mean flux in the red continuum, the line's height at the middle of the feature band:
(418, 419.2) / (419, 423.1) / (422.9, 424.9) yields 0.09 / 28.8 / 27.8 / 28.3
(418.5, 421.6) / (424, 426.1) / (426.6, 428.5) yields -0.05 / 28.1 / 26.9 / 27.3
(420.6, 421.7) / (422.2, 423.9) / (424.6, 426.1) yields 0.07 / 28.2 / 28.1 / 28.1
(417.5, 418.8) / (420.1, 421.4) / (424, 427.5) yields 0.01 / 28.5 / 27.5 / 28.2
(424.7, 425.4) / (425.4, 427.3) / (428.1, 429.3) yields 0.00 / 28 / 26.5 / 27.4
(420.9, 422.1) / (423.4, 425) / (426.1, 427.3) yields -0.02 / 27.5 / 27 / 27.3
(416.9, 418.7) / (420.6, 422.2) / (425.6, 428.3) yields 0.01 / 28.6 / 27.3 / 28.1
